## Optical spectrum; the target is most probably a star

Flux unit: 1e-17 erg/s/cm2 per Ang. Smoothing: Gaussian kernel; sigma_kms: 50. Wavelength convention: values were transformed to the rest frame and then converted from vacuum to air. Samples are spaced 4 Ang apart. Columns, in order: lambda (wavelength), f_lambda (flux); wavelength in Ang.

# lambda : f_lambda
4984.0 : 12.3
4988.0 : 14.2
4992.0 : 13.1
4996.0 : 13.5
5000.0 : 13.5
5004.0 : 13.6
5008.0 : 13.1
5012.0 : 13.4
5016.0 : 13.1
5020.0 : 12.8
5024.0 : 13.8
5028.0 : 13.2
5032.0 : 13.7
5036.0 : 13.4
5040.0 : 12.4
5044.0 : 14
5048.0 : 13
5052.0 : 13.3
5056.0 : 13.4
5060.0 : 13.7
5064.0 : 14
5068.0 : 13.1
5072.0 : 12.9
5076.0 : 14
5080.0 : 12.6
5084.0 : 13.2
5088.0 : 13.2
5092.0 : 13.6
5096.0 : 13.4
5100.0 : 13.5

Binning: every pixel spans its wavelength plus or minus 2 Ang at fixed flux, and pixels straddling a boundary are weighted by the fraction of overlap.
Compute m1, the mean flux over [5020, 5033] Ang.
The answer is 13.4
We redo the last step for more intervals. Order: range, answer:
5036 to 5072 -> 13.3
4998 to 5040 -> 13.3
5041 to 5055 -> 13.4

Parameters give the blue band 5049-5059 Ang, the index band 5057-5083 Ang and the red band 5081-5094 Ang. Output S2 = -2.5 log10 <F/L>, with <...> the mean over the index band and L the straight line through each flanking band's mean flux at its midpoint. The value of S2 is -0.01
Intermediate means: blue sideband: 13.3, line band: 13.4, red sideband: 13.3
